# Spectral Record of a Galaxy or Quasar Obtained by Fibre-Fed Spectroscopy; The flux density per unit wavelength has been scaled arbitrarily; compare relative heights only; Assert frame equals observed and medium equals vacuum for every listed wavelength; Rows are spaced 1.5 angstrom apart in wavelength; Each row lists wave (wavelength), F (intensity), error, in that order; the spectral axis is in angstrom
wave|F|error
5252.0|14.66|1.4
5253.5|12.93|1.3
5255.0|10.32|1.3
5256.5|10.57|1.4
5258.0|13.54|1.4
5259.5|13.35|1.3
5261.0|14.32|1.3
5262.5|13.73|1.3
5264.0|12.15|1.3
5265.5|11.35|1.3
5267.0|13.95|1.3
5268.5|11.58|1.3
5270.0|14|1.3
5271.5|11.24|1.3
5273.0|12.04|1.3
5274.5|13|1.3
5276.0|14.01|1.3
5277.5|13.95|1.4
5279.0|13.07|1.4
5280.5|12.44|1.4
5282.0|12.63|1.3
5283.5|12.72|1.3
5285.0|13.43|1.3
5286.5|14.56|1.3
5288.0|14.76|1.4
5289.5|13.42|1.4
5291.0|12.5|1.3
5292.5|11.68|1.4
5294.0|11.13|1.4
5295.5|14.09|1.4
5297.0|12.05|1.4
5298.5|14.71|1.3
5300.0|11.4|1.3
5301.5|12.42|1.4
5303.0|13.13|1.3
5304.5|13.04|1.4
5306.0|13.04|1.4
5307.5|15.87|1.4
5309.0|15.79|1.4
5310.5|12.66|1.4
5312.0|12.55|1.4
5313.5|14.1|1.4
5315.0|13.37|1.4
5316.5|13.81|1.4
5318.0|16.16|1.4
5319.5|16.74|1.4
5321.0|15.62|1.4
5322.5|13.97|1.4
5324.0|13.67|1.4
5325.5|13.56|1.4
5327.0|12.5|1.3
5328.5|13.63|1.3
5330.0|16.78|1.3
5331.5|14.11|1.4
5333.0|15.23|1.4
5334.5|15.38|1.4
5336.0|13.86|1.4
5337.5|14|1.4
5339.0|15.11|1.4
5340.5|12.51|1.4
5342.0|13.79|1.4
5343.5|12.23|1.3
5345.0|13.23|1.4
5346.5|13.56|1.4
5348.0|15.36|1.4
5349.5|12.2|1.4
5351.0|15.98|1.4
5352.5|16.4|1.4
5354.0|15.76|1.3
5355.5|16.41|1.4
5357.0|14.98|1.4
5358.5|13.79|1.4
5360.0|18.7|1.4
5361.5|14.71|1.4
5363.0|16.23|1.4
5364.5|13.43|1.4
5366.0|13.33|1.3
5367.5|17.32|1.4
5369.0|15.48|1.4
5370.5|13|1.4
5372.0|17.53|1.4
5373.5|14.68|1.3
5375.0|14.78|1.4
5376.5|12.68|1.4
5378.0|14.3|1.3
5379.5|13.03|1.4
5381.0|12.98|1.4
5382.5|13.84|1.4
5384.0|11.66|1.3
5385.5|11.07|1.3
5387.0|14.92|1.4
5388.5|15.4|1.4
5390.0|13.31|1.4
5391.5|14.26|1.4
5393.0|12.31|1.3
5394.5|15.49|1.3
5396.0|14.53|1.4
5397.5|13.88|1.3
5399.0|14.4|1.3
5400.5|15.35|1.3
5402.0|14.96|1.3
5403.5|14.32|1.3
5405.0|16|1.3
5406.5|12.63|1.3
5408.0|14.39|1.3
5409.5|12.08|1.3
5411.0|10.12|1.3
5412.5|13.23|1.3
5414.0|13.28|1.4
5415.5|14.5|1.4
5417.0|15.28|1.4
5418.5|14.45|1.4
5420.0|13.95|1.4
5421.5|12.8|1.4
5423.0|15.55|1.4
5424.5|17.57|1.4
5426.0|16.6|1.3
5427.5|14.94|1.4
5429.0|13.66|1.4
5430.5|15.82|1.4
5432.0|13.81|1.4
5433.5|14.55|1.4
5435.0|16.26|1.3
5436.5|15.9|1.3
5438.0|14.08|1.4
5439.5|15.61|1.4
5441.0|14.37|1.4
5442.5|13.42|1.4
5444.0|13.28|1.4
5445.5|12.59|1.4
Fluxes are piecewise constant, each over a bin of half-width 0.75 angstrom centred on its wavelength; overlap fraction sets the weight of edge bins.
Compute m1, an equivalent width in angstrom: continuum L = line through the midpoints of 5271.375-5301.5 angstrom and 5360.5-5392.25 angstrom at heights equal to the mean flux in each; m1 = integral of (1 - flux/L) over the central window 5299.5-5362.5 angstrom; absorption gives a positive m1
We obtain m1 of -3.42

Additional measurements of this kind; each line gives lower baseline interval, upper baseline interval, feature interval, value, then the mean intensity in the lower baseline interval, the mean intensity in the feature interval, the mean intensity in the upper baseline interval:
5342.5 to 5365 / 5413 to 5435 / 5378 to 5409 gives 1.9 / 14.9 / 13.9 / 14.8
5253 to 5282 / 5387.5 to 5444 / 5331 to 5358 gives -1.7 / 12.7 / 14.4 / 14.4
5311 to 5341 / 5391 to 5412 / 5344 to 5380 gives -1.9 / 14.3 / 14.9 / 13.9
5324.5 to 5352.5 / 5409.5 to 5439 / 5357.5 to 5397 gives -0.2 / 14.1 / 14.3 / 14.5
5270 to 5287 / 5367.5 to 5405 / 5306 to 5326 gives -1.5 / 13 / 14.4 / 14.2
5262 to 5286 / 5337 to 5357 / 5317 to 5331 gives -0.8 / 12.8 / 14.7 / 14.4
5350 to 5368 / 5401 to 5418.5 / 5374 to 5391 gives 1.4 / 15.5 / 13.5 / 13.8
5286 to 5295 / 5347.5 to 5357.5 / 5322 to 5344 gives 0.8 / 13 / 14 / 15.3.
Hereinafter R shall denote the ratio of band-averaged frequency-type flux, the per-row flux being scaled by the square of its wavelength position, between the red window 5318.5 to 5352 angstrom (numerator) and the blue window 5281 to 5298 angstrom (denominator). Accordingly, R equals 1.1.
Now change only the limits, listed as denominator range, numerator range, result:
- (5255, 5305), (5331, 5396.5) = 1.15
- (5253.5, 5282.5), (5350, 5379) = 1.24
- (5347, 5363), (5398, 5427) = 0.95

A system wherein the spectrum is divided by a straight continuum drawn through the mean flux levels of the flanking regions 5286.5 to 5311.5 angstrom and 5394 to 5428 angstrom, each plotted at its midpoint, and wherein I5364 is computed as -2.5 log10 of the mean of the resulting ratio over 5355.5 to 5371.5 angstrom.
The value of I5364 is -0.10 mag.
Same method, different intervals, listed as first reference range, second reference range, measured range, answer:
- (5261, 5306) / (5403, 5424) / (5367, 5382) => -0.076 mag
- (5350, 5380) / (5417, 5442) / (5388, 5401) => 0.057 mag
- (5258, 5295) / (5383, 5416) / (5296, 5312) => -0.019 mag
